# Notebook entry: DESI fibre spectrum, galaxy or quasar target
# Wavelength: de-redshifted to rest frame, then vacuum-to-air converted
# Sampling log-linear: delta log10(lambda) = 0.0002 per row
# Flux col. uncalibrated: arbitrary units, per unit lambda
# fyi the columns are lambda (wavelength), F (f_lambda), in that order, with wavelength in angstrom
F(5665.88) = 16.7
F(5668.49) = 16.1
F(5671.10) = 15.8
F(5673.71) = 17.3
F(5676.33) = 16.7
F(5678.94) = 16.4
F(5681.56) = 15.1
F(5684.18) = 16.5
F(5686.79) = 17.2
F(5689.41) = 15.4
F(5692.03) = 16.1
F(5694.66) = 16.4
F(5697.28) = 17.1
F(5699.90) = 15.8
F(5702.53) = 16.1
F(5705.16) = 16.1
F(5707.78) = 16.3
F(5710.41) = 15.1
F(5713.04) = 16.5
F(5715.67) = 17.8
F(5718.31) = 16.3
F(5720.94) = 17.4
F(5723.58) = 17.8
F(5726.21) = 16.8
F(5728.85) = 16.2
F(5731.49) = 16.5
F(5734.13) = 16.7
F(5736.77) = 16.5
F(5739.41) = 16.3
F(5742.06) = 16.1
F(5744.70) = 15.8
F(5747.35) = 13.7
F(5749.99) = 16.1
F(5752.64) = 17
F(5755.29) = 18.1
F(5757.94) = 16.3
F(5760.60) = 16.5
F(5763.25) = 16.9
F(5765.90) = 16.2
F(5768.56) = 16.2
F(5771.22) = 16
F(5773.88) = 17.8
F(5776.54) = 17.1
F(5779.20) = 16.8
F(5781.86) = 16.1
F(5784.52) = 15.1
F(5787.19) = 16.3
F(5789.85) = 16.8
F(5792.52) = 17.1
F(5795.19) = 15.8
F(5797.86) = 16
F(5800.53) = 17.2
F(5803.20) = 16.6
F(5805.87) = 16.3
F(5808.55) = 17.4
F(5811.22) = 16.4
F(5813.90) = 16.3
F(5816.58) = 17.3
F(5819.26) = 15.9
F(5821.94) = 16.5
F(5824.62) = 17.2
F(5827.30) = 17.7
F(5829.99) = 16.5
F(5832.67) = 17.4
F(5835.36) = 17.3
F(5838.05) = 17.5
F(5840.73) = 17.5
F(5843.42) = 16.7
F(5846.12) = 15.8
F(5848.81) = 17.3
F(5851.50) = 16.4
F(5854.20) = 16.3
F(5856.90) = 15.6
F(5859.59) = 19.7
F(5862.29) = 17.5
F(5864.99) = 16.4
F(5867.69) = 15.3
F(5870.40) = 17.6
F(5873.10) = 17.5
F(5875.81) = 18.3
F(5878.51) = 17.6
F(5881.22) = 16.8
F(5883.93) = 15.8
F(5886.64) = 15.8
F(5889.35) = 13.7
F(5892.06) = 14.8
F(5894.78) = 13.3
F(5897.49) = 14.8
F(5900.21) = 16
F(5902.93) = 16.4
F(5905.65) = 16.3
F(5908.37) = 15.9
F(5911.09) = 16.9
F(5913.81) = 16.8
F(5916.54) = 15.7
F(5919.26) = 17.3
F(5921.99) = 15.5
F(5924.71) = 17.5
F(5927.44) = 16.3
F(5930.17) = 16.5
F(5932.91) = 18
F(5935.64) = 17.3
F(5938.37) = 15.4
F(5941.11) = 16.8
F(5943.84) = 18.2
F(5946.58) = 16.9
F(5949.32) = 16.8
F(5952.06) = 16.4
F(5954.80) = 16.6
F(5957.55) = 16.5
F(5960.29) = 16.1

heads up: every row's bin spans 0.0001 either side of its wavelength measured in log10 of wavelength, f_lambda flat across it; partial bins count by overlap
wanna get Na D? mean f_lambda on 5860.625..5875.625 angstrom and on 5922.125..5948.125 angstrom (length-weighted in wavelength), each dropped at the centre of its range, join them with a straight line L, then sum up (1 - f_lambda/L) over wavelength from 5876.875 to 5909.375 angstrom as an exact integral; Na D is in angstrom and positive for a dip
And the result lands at 2.6 angstrom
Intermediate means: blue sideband 17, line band 15.6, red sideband 16.9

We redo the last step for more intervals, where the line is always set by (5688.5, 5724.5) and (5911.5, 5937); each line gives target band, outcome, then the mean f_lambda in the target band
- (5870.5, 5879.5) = -0.58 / 17.8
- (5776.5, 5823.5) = 0.27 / 16.5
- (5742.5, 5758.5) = 0.34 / 16.2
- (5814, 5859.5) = -0.64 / 16.9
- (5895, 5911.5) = 0.91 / 15.8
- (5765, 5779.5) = -0.13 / 16.7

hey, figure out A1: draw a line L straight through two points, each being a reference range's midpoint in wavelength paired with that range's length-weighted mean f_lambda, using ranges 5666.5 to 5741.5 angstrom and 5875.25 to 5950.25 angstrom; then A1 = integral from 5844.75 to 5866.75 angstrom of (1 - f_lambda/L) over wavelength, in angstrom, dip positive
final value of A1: -0.67 angstrom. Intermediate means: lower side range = 16.4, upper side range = 16.3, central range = 16.8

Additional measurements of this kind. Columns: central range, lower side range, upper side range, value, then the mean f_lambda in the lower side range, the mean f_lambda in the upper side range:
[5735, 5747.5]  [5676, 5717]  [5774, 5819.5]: 0.4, 16.3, 16.5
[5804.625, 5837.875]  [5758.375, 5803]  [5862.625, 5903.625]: -1.2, 16.5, 16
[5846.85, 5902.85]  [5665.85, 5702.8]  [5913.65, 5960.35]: 1.0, 16.3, 16.7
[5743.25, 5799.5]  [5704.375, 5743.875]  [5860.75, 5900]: 0.2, 16.6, 16.1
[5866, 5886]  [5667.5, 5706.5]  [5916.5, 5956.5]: -0.3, 16.3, 16.8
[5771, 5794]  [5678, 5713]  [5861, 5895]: -0.6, 16.1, 16.3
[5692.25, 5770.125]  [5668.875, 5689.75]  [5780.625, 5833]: 0.0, 16.3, 16.6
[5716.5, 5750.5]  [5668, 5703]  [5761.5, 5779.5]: 0.4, 16.3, 16.7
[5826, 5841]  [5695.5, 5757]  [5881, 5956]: -0.9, 16.4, 16.2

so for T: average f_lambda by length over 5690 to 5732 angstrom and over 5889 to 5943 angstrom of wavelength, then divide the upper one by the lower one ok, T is 0.98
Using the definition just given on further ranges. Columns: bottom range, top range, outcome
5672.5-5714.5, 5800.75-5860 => 1.04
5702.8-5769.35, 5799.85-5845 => 1.03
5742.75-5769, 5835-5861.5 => 1.04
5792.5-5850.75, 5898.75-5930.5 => 0.98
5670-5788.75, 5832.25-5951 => 1.01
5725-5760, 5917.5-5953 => 1.03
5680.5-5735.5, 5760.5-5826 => 1.01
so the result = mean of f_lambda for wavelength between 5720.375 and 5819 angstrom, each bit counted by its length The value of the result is 16.5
